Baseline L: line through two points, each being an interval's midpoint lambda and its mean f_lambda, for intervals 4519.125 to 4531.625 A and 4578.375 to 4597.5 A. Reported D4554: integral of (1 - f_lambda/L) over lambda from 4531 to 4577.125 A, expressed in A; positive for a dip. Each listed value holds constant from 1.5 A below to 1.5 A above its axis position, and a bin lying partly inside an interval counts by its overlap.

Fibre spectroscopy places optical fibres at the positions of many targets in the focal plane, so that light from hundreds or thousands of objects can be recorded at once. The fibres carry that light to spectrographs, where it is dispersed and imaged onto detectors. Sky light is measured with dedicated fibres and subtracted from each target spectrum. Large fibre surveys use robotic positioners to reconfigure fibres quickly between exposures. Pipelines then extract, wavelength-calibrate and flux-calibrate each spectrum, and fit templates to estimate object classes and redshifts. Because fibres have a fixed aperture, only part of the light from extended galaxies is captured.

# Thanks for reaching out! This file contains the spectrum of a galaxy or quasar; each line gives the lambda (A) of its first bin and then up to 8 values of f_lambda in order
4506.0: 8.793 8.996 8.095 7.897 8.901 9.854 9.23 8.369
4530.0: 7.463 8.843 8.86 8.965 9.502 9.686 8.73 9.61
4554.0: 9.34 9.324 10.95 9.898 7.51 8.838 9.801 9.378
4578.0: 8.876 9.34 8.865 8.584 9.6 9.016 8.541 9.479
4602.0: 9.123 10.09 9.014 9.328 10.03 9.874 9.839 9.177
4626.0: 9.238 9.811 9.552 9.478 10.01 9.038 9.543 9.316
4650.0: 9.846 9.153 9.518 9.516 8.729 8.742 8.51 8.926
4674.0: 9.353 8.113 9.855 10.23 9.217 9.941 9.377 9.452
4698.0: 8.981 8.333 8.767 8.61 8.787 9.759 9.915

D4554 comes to -2.12 A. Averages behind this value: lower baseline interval 8.74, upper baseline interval 8.98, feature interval 9.26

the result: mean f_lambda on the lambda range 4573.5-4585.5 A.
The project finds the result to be 9.11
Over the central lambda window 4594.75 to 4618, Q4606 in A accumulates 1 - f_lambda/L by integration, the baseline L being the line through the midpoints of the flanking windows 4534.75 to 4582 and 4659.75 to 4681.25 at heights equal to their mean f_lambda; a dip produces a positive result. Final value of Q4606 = -0.8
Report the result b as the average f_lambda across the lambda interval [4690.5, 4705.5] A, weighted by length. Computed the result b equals 8.98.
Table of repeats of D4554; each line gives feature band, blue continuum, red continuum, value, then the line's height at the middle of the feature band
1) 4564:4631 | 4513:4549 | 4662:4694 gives -1.77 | 9.01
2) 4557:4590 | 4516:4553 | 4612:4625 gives 0.31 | 9.32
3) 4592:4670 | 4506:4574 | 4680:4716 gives -1.65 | 9.17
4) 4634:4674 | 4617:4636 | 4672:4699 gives 0.92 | 9.47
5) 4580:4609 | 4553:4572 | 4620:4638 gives 0.83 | 9.44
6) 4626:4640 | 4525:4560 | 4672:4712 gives -0.79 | 9.12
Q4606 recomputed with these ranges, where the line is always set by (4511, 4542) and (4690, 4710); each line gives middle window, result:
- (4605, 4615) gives -0.8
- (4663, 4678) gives 0.2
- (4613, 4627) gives -1.3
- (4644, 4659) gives -1.0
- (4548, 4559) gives -0.8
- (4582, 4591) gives -0.2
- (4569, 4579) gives -0.6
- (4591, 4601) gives -0.3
